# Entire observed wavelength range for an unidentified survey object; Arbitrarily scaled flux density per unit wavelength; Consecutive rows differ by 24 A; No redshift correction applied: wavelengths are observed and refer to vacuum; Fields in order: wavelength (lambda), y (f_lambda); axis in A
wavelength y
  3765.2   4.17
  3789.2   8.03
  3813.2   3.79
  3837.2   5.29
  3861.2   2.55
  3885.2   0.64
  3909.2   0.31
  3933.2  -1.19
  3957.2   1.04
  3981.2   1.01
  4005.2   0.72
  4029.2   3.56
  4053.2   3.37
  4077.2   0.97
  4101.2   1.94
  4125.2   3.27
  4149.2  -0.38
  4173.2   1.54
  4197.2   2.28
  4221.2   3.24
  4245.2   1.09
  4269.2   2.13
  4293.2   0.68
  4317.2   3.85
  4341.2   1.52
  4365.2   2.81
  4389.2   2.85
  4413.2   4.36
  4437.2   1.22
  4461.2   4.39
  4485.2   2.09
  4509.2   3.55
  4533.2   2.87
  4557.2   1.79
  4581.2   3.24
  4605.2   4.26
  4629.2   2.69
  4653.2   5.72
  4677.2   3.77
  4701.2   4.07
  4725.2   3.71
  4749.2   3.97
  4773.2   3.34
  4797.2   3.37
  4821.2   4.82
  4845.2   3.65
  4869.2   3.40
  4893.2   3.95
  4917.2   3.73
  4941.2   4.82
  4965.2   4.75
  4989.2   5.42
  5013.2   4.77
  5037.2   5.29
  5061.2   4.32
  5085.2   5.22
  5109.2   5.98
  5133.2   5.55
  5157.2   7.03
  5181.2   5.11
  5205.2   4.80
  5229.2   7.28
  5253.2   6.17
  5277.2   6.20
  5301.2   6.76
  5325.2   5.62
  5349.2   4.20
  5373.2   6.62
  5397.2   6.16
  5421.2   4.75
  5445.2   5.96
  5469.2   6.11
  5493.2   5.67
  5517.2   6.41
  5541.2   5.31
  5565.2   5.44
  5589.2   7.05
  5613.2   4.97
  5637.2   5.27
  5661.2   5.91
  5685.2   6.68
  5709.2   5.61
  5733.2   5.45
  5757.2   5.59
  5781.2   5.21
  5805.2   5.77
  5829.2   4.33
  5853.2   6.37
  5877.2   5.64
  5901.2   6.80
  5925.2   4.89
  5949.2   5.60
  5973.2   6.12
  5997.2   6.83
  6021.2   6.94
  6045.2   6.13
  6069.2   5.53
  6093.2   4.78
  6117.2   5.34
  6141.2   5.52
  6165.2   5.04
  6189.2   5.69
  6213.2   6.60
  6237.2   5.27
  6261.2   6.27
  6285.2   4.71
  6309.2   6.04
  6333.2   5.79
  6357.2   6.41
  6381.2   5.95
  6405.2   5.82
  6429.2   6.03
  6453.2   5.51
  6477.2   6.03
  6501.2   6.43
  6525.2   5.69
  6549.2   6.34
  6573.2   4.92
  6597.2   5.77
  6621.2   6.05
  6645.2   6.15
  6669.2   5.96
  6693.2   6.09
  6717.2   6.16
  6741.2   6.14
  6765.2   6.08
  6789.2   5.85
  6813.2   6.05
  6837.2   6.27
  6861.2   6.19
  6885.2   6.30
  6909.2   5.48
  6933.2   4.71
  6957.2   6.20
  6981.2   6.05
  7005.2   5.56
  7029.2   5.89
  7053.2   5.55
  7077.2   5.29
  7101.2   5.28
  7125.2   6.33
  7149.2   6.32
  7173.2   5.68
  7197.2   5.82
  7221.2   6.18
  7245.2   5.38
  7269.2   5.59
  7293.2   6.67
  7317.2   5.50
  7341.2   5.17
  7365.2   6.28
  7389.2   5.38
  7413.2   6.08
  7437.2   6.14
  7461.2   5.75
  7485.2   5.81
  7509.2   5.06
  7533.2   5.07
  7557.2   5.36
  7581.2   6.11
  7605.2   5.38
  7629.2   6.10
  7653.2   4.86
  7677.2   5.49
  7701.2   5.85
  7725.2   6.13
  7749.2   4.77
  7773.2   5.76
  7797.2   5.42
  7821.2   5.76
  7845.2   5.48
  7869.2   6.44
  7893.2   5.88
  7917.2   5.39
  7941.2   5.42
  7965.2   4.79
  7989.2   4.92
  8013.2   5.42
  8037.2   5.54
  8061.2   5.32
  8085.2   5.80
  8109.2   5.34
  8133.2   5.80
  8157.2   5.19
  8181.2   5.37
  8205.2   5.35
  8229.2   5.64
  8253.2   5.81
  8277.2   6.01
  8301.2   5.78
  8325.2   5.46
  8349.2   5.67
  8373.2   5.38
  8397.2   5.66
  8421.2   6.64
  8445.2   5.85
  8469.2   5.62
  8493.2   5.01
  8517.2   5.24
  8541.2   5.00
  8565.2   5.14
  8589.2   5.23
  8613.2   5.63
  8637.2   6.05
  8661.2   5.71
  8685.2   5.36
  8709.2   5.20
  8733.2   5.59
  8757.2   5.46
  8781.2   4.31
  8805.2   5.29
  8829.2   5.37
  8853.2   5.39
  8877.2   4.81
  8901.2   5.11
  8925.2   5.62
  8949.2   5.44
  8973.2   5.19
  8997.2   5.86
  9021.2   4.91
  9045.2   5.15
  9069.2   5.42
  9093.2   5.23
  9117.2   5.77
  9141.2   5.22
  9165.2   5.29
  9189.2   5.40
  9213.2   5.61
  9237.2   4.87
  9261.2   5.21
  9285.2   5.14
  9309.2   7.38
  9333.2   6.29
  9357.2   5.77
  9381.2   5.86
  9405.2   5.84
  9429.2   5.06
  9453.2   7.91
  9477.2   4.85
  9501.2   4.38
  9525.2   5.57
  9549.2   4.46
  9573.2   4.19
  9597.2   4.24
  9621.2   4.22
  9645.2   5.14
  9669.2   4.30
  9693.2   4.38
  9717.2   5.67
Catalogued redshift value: 0.12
